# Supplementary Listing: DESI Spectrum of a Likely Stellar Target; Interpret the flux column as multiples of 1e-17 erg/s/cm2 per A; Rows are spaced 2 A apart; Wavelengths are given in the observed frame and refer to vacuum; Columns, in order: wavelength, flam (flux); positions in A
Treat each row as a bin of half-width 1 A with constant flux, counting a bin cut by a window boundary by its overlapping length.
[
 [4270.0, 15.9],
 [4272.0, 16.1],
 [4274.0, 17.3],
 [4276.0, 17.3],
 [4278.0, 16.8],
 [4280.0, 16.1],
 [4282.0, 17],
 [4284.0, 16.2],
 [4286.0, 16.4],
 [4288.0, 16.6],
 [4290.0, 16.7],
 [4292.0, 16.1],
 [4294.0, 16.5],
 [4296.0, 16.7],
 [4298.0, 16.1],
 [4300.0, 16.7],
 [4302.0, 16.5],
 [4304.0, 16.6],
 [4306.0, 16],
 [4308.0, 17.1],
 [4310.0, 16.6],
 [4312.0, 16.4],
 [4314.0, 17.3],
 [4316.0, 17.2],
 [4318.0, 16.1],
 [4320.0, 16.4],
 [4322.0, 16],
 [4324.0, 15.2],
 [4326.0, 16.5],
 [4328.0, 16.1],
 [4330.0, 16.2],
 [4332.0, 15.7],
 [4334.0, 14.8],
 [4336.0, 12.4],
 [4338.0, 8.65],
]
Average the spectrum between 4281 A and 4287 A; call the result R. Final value 16.5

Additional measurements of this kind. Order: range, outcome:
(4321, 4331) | 16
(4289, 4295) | 16.4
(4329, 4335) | 15.6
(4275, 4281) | 16.7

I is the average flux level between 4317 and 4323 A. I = 16.2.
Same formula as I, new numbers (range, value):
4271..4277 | 16.9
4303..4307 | 16.3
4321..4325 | 15.6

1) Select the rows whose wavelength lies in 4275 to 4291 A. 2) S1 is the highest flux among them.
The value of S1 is 17.3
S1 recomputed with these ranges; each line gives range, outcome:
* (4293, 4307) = 16.7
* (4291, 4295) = 16.5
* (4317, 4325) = 16.4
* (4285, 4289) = 16.6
